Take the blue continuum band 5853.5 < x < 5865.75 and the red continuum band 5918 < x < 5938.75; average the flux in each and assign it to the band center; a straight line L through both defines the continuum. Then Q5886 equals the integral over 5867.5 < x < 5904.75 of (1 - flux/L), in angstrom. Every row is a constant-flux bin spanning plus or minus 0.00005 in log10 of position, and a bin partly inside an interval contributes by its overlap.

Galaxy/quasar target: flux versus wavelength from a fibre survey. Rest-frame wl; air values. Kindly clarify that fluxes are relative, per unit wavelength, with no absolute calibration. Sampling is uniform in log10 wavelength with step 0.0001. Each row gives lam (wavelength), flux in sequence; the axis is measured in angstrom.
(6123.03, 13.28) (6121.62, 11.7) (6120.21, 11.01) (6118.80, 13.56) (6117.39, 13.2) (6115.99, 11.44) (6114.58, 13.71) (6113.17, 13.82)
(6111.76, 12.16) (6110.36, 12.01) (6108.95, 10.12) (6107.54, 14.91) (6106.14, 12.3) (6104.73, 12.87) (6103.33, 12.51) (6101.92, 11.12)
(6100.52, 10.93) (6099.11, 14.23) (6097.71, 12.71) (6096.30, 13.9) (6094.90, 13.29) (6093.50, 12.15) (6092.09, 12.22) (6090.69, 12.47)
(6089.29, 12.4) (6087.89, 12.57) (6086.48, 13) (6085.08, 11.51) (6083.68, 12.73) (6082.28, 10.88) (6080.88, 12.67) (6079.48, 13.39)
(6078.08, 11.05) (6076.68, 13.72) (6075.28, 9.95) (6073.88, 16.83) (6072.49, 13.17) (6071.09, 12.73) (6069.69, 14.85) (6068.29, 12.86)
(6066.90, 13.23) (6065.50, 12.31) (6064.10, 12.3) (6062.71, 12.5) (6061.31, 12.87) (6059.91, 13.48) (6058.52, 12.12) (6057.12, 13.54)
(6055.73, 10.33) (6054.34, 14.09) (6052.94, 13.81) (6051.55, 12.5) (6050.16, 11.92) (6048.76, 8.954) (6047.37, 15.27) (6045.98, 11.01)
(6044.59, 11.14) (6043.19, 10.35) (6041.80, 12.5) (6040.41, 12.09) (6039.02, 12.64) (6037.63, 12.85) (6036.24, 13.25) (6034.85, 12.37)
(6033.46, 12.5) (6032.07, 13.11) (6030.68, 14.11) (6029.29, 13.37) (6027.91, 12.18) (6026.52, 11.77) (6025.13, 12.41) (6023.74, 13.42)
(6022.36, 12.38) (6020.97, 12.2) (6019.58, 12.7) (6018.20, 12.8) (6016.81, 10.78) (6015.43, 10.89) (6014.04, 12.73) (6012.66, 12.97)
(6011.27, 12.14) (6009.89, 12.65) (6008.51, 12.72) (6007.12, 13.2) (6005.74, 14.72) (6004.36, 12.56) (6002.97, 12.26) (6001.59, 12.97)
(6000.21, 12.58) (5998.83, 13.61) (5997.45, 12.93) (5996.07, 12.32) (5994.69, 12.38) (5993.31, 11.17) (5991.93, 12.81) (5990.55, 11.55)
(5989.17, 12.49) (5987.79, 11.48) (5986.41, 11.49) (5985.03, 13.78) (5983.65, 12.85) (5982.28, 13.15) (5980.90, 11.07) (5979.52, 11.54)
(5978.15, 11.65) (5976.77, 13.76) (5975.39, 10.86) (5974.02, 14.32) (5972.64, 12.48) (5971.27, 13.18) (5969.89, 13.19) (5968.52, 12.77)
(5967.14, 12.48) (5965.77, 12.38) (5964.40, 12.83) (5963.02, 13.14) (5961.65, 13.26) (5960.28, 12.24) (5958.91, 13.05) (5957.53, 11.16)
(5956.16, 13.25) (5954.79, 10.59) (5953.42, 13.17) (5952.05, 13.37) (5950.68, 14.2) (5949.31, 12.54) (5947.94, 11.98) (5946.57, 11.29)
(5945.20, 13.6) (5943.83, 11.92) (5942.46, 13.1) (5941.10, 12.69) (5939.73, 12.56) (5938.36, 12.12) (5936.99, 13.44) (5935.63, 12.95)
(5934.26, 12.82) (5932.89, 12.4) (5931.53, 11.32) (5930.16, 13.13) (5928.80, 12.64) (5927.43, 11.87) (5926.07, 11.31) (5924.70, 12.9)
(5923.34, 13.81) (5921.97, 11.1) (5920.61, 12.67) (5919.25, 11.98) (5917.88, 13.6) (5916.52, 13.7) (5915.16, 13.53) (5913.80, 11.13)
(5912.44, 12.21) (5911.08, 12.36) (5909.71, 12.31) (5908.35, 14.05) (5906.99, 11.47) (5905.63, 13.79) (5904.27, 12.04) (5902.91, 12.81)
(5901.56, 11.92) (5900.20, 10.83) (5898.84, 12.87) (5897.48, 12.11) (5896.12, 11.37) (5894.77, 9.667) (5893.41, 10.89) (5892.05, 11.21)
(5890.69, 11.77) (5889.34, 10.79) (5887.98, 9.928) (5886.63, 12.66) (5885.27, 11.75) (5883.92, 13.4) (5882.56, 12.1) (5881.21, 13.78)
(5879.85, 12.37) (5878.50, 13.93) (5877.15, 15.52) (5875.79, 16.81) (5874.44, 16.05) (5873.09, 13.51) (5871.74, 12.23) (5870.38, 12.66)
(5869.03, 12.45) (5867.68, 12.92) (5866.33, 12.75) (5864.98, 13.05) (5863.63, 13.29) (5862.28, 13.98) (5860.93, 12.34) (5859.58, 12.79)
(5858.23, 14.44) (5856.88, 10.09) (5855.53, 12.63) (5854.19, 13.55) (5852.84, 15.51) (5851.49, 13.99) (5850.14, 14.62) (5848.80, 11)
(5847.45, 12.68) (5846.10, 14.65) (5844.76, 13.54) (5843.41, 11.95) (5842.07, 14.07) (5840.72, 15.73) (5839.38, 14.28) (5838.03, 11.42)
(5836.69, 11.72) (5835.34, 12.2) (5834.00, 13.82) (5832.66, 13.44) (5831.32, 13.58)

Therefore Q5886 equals 0.7 angstrom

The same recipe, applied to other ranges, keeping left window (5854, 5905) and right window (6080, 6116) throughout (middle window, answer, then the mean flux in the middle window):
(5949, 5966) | -0.2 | 12.7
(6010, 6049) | 0.6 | 12.4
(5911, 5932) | 0.2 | 12.5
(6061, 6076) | -0.6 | 13.1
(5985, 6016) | 0.1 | 12.5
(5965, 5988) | 0.1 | 12.5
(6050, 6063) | -0.2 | 12.8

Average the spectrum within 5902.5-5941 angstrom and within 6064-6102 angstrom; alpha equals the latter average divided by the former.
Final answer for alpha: 1.01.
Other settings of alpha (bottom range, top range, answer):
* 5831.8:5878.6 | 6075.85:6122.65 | 0.93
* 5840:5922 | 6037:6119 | 0.98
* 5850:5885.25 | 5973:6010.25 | 0.93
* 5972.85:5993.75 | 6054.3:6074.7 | 1.07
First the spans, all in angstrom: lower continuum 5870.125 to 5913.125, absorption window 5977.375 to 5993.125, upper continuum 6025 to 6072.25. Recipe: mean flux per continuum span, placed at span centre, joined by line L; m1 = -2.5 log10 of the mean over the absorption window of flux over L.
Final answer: 0.04 mag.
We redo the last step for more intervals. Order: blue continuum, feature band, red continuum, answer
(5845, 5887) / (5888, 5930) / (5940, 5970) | 0.07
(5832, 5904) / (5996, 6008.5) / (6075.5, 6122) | -0.03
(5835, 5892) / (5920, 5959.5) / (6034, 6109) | 0.03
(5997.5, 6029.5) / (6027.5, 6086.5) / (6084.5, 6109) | 0.00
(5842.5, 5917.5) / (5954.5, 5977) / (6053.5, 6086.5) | 0.01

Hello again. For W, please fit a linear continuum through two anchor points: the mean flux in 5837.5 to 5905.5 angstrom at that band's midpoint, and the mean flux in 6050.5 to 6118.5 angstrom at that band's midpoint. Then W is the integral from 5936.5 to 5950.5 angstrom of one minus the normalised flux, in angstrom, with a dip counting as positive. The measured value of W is 0.3 angstrom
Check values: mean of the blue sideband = 12.9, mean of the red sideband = 12.7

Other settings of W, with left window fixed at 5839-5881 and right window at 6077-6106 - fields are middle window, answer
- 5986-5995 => 0.7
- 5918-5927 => 0.6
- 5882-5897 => 2.2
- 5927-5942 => 0.7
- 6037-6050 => 0.8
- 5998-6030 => 0.5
